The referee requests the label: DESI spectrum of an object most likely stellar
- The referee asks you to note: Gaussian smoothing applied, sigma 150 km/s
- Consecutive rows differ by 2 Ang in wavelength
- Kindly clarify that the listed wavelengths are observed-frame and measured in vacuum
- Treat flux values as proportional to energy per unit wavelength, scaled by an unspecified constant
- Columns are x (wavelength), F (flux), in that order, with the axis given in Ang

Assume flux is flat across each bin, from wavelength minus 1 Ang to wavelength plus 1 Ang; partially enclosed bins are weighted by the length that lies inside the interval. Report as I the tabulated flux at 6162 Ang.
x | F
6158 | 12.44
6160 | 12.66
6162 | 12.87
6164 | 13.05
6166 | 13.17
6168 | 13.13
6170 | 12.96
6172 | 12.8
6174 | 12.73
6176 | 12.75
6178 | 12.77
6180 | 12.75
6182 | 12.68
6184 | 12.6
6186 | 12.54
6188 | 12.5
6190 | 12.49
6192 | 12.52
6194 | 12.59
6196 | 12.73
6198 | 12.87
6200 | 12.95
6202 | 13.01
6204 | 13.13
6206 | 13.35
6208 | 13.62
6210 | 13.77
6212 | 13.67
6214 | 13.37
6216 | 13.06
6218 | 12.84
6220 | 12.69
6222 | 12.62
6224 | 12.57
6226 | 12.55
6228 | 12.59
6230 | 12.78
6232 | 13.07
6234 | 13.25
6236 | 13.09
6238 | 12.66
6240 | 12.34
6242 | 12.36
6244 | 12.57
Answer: 12.87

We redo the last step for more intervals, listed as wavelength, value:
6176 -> 12.75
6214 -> 13.37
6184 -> 12.6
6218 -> 12.84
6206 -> 13.35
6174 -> 12.73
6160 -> 12.66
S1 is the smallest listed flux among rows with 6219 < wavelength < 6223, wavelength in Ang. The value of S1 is 12.62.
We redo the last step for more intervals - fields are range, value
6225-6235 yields 12.55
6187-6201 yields 12.49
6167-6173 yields 12.8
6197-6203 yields 12.87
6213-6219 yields 12.84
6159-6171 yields 12.66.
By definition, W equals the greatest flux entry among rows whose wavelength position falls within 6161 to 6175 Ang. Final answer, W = 13.17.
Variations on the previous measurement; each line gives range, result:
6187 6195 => 12.59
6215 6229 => 13.06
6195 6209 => 13.62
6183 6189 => 12.6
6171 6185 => 12.8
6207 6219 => 13.77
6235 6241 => 13.09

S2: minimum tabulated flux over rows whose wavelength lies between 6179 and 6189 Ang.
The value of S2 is 12.5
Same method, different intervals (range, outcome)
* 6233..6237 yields 13.09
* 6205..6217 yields 13.06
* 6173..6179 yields 12.73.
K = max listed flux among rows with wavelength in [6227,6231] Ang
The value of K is 12.78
